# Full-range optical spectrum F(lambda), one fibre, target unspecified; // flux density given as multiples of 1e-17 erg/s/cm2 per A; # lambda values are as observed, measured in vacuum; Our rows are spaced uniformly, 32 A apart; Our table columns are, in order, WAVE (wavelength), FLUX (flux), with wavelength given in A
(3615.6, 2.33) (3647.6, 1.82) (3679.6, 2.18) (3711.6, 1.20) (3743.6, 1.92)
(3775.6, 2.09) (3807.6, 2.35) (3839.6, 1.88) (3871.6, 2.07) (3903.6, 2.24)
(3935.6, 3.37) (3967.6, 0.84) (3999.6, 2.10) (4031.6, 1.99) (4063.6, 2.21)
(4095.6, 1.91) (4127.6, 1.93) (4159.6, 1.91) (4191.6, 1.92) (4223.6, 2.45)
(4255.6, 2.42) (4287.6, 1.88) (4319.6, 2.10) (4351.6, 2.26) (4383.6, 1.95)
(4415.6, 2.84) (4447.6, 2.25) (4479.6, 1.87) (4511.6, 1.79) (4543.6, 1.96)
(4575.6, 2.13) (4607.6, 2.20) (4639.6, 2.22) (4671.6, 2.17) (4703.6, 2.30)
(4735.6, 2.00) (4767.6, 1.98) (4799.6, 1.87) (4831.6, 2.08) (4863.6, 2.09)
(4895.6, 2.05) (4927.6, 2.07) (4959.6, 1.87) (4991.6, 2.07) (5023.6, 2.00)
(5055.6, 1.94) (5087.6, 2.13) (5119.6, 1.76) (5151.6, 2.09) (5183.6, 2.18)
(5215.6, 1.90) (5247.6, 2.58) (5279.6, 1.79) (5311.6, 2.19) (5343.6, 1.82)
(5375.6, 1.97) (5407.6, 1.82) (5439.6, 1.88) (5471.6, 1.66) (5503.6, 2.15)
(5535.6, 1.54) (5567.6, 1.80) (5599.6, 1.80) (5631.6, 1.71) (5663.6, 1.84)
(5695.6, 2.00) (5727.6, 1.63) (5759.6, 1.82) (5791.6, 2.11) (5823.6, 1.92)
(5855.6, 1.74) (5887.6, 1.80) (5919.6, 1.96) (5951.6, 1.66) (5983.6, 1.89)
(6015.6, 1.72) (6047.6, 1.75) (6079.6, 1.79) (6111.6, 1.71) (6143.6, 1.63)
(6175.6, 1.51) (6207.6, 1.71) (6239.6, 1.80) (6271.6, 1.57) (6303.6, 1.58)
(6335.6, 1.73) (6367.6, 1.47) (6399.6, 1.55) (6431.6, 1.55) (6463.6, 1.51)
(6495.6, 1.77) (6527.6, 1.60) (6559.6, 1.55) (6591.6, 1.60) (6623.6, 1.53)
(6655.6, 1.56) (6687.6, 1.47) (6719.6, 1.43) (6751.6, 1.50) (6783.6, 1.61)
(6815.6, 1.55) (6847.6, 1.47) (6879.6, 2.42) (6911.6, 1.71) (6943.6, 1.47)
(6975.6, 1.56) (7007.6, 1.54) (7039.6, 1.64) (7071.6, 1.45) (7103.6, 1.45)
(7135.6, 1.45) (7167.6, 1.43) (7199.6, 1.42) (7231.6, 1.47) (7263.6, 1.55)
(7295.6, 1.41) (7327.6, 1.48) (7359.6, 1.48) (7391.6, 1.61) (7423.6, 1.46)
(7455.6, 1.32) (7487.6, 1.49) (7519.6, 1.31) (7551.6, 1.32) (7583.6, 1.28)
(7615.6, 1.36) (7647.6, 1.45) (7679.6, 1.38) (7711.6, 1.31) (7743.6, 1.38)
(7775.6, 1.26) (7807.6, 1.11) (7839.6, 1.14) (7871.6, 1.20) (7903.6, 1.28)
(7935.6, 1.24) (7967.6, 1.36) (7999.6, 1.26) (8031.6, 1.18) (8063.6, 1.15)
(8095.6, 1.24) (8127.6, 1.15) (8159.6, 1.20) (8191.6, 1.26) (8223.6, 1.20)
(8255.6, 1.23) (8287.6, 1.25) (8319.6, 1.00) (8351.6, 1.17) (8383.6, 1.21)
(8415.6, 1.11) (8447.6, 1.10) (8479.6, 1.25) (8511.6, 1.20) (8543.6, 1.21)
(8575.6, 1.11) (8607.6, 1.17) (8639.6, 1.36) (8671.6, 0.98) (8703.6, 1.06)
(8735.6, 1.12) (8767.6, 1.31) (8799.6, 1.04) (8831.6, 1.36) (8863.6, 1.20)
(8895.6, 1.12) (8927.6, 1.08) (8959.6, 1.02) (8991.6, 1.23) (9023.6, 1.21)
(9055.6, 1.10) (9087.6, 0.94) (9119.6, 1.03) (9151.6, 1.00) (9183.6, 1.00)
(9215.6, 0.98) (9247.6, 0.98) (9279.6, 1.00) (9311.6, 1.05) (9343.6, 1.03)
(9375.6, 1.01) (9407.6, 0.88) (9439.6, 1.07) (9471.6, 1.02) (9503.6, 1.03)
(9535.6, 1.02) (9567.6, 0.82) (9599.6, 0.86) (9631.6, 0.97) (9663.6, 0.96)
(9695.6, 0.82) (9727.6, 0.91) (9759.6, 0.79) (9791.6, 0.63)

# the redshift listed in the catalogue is 0.049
